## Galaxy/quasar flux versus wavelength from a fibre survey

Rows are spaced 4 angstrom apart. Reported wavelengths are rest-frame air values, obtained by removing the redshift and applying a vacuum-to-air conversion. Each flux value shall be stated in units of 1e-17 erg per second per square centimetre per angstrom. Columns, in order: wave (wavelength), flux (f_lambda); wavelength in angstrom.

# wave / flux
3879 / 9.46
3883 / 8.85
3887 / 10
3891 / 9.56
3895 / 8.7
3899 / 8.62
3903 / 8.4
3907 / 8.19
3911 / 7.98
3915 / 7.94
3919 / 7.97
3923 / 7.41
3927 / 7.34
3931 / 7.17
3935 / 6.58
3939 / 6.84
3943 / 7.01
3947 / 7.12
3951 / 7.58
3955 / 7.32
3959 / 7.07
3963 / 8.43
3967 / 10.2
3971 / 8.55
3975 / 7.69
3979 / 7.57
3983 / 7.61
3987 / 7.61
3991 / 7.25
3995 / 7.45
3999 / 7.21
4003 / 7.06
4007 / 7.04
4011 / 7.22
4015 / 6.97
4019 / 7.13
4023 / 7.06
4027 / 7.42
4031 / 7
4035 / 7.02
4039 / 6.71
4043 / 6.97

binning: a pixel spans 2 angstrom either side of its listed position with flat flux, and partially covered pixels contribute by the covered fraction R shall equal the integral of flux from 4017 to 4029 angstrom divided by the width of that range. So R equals 7.2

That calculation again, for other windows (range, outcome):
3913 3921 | 7.96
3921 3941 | 7.07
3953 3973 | 8.31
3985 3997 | 7.44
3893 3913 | 8.38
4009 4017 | 7.09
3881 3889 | 9.43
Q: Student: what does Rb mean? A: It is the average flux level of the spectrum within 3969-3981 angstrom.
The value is 7.94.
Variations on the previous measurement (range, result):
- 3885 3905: 9.06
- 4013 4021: 7.05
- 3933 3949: 6.89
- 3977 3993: 7.51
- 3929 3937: 6.88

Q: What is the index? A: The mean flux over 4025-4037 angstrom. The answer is 7.15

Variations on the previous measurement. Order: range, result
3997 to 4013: 7.13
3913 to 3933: 7.57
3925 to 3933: 7.25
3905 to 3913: 8.09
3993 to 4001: 7.33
